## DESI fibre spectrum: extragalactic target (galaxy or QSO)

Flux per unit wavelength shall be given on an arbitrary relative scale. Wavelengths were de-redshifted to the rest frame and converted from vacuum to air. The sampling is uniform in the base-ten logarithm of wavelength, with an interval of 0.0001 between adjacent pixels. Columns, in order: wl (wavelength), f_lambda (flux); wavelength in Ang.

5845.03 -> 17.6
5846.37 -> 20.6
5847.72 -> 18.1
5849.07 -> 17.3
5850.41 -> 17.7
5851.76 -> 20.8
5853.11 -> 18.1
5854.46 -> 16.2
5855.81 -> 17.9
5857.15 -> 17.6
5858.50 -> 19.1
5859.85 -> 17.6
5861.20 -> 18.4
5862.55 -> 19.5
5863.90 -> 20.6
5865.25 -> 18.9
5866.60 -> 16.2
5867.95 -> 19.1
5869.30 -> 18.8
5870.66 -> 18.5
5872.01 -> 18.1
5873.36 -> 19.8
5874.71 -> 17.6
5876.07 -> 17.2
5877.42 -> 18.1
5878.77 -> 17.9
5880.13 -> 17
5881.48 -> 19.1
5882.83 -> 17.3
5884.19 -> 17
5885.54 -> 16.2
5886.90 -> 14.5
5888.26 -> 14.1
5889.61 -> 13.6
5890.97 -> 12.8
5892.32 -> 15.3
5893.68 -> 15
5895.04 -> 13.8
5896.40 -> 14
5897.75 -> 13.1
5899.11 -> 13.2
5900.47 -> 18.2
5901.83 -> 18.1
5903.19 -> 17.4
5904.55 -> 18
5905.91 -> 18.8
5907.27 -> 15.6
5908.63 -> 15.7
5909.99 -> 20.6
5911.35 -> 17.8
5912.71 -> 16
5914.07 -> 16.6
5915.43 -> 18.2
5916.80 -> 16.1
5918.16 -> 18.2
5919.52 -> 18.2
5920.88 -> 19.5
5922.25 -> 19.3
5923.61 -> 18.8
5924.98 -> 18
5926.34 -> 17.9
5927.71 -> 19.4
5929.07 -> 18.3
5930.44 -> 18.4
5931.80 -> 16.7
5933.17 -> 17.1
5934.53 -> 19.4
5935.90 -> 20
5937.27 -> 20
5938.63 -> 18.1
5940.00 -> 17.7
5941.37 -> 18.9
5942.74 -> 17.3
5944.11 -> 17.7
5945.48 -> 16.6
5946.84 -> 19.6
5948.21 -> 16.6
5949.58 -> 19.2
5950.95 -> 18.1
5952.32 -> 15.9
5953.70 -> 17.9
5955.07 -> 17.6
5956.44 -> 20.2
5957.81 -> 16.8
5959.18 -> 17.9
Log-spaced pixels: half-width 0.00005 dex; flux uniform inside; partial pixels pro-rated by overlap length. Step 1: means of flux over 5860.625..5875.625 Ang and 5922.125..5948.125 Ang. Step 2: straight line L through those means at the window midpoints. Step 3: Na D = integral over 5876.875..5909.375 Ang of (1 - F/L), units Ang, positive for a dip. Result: 4.5 Ang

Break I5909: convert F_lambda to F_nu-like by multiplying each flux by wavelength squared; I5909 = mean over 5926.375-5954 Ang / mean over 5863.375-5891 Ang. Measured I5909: 1.07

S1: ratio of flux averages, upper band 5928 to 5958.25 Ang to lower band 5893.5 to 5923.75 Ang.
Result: 1.1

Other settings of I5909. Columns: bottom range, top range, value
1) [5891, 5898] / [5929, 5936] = 1.30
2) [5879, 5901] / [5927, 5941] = 1.23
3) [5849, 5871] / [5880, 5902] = 0.84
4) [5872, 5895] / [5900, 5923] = 1.10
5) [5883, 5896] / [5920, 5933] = 1.26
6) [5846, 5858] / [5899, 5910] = 0.97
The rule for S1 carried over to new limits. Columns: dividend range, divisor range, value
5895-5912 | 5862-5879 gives 0.90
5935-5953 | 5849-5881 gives 0.99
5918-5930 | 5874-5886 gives 1.06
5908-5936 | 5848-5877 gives 0.99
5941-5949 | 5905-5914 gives 1.02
